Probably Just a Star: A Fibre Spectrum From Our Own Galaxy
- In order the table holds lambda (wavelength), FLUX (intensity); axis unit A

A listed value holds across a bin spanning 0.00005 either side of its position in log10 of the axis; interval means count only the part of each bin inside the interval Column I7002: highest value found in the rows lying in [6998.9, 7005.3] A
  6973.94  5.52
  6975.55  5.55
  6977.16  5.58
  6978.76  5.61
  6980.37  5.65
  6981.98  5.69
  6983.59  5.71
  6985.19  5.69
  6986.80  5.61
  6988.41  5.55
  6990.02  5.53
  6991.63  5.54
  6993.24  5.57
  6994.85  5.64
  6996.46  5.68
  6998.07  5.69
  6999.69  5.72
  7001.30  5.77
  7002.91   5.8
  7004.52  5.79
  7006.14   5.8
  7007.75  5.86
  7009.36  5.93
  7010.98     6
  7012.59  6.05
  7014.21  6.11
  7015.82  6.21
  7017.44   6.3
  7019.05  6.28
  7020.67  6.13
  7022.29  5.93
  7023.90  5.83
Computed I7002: 5.8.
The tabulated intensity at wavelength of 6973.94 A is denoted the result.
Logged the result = 5.52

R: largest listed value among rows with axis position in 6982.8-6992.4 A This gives 5.71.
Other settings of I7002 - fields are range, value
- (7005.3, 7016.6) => 6.21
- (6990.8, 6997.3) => 5.68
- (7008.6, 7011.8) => 6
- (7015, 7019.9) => 6.3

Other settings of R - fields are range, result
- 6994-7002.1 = 5.77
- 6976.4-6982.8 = 5.69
